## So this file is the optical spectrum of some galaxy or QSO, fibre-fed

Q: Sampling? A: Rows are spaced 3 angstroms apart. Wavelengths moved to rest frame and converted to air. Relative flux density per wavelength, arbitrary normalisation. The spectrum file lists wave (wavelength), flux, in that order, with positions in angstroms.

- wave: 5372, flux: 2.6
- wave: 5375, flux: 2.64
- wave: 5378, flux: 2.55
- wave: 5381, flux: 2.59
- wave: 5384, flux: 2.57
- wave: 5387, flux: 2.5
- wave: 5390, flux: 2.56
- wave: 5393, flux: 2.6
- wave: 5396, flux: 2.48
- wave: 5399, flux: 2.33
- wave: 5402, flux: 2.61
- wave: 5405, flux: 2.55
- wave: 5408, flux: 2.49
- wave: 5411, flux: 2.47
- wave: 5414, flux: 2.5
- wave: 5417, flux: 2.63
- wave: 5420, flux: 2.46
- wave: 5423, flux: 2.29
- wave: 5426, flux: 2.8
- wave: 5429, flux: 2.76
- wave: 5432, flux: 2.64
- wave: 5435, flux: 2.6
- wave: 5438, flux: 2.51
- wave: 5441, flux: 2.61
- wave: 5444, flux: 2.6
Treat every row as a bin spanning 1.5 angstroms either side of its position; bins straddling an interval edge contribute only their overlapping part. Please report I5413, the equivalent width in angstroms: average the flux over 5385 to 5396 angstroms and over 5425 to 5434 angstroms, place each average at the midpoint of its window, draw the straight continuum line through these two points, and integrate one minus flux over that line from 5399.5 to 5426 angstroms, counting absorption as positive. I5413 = 1.3 angstroms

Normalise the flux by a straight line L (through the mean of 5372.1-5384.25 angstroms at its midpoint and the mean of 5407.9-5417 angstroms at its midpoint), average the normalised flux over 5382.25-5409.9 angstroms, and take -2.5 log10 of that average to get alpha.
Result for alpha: 0.012 mag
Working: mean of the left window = 2.59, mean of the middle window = 2.52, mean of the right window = 2.51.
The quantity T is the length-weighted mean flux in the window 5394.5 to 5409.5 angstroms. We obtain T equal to 2.49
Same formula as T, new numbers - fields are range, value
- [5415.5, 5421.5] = 2.54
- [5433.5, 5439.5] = 2.56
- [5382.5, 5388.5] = 2.53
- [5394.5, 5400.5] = 2.4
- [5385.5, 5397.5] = 2.54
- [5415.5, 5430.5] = 2.59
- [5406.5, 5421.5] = 2.51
